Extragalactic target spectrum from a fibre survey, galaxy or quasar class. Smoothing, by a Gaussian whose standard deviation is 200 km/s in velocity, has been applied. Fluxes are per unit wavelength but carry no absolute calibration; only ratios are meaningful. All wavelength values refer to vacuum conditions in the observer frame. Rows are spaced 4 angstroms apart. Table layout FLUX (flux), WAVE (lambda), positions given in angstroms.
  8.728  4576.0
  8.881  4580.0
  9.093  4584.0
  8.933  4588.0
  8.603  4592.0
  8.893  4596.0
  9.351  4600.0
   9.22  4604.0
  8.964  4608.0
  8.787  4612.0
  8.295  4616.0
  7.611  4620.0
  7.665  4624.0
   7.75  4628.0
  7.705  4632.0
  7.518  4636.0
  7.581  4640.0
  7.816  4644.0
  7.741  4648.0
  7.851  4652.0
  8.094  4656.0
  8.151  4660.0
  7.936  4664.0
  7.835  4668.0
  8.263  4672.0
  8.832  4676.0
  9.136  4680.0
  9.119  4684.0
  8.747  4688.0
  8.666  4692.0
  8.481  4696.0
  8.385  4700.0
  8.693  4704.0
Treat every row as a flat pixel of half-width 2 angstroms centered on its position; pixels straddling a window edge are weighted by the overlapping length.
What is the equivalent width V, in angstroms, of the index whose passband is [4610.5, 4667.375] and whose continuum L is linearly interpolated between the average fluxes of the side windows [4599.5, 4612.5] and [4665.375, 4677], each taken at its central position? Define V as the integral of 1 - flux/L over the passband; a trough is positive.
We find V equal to 5.07 angstroms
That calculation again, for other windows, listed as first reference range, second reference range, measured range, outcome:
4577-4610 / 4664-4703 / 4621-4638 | 2.24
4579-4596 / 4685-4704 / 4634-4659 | 2.72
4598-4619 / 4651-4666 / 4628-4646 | 1.54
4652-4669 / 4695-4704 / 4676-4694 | -1.32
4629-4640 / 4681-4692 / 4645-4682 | 0.64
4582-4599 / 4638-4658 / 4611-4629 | 0.77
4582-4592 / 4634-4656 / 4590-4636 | 0.02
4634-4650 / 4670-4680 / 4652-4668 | 0.39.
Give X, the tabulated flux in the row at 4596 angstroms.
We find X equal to 8.893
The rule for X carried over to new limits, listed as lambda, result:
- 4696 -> 8.481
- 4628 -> 7.75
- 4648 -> 7.741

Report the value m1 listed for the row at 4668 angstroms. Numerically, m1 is 7.835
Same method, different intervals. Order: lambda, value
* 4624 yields 7.665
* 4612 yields 8.787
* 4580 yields 8.881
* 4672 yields 8.263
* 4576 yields 8.728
